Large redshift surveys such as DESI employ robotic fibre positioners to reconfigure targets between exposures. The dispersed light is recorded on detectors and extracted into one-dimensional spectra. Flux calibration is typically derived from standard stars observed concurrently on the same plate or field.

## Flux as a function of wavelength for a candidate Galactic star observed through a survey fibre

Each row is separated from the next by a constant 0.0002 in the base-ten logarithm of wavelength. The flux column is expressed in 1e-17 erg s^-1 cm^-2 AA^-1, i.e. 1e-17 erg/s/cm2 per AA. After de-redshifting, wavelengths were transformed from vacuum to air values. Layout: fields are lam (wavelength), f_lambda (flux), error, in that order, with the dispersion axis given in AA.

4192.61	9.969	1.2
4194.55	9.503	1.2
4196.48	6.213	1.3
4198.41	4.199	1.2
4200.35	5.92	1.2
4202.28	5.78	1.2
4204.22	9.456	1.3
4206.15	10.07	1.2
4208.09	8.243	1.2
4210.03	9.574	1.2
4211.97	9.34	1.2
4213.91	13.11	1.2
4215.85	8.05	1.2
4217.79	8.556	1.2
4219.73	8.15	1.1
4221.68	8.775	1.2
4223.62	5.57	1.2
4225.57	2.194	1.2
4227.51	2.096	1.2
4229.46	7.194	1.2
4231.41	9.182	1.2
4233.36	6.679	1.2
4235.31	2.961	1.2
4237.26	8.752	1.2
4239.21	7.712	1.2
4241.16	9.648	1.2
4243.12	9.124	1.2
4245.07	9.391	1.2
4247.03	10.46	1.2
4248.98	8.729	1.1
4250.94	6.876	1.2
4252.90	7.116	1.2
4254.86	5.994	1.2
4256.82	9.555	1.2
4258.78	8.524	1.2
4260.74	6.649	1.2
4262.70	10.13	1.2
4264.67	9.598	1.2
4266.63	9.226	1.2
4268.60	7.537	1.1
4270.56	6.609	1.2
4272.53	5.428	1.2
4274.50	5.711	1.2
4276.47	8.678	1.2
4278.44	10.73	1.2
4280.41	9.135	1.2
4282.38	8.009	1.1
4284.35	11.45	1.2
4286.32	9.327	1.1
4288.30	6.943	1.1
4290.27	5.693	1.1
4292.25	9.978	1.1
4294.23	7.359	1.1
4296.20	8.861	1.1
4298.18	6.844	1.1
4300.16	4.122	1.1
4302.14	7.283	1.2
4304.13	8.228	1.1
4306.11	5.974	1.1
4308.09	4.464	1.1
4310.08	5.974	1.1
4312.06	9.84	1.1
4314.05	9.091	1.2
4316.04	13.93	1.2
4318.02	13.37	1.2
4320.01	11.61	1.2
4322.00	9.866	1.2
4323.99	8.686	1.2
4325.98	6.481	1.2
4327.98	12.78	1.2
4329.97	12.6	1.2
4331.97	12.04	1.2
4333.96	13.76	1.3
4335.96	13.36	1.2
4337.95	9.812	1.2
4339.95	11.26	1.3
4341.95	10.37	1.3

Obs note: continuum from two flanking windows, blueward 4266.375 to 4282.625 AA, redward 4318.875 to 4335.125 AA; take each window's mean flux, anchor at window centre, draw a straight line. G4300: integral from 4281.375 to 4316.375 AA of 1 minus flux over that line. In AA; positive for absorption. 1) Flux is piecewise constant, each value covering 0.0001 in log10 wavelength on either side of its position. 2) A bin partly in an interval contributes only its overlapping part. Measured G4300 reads 5.3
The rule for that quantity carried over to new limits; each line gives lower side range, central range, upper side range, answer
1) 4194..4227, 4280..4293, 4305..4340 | 1.13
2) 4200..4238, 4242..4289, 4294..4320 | -2.88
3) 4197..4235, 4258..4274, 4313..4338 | 2.28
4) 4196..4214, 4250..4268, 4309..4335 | 2.15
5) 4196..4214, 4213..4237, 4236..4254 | 3.89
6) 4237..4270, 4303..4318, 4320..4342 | 2.70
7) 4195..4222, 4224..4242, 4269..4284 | 4.22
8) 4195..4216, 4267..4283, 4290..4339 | 2.07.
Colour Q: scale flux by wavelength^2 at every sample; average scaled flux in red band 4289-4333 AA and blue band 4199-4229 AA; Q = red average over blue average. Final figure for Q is 1.2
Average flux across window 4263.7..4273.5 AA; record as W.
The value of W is 7.68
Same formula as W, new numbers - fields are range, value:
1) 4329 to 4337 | 12.9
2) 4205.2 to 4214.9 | 10.1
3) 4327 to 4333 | 12.5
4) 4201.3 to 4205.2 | 7.64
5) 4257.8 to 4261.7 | 7.6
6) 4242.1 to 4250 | 9.41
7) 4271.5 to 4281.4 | 7.93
